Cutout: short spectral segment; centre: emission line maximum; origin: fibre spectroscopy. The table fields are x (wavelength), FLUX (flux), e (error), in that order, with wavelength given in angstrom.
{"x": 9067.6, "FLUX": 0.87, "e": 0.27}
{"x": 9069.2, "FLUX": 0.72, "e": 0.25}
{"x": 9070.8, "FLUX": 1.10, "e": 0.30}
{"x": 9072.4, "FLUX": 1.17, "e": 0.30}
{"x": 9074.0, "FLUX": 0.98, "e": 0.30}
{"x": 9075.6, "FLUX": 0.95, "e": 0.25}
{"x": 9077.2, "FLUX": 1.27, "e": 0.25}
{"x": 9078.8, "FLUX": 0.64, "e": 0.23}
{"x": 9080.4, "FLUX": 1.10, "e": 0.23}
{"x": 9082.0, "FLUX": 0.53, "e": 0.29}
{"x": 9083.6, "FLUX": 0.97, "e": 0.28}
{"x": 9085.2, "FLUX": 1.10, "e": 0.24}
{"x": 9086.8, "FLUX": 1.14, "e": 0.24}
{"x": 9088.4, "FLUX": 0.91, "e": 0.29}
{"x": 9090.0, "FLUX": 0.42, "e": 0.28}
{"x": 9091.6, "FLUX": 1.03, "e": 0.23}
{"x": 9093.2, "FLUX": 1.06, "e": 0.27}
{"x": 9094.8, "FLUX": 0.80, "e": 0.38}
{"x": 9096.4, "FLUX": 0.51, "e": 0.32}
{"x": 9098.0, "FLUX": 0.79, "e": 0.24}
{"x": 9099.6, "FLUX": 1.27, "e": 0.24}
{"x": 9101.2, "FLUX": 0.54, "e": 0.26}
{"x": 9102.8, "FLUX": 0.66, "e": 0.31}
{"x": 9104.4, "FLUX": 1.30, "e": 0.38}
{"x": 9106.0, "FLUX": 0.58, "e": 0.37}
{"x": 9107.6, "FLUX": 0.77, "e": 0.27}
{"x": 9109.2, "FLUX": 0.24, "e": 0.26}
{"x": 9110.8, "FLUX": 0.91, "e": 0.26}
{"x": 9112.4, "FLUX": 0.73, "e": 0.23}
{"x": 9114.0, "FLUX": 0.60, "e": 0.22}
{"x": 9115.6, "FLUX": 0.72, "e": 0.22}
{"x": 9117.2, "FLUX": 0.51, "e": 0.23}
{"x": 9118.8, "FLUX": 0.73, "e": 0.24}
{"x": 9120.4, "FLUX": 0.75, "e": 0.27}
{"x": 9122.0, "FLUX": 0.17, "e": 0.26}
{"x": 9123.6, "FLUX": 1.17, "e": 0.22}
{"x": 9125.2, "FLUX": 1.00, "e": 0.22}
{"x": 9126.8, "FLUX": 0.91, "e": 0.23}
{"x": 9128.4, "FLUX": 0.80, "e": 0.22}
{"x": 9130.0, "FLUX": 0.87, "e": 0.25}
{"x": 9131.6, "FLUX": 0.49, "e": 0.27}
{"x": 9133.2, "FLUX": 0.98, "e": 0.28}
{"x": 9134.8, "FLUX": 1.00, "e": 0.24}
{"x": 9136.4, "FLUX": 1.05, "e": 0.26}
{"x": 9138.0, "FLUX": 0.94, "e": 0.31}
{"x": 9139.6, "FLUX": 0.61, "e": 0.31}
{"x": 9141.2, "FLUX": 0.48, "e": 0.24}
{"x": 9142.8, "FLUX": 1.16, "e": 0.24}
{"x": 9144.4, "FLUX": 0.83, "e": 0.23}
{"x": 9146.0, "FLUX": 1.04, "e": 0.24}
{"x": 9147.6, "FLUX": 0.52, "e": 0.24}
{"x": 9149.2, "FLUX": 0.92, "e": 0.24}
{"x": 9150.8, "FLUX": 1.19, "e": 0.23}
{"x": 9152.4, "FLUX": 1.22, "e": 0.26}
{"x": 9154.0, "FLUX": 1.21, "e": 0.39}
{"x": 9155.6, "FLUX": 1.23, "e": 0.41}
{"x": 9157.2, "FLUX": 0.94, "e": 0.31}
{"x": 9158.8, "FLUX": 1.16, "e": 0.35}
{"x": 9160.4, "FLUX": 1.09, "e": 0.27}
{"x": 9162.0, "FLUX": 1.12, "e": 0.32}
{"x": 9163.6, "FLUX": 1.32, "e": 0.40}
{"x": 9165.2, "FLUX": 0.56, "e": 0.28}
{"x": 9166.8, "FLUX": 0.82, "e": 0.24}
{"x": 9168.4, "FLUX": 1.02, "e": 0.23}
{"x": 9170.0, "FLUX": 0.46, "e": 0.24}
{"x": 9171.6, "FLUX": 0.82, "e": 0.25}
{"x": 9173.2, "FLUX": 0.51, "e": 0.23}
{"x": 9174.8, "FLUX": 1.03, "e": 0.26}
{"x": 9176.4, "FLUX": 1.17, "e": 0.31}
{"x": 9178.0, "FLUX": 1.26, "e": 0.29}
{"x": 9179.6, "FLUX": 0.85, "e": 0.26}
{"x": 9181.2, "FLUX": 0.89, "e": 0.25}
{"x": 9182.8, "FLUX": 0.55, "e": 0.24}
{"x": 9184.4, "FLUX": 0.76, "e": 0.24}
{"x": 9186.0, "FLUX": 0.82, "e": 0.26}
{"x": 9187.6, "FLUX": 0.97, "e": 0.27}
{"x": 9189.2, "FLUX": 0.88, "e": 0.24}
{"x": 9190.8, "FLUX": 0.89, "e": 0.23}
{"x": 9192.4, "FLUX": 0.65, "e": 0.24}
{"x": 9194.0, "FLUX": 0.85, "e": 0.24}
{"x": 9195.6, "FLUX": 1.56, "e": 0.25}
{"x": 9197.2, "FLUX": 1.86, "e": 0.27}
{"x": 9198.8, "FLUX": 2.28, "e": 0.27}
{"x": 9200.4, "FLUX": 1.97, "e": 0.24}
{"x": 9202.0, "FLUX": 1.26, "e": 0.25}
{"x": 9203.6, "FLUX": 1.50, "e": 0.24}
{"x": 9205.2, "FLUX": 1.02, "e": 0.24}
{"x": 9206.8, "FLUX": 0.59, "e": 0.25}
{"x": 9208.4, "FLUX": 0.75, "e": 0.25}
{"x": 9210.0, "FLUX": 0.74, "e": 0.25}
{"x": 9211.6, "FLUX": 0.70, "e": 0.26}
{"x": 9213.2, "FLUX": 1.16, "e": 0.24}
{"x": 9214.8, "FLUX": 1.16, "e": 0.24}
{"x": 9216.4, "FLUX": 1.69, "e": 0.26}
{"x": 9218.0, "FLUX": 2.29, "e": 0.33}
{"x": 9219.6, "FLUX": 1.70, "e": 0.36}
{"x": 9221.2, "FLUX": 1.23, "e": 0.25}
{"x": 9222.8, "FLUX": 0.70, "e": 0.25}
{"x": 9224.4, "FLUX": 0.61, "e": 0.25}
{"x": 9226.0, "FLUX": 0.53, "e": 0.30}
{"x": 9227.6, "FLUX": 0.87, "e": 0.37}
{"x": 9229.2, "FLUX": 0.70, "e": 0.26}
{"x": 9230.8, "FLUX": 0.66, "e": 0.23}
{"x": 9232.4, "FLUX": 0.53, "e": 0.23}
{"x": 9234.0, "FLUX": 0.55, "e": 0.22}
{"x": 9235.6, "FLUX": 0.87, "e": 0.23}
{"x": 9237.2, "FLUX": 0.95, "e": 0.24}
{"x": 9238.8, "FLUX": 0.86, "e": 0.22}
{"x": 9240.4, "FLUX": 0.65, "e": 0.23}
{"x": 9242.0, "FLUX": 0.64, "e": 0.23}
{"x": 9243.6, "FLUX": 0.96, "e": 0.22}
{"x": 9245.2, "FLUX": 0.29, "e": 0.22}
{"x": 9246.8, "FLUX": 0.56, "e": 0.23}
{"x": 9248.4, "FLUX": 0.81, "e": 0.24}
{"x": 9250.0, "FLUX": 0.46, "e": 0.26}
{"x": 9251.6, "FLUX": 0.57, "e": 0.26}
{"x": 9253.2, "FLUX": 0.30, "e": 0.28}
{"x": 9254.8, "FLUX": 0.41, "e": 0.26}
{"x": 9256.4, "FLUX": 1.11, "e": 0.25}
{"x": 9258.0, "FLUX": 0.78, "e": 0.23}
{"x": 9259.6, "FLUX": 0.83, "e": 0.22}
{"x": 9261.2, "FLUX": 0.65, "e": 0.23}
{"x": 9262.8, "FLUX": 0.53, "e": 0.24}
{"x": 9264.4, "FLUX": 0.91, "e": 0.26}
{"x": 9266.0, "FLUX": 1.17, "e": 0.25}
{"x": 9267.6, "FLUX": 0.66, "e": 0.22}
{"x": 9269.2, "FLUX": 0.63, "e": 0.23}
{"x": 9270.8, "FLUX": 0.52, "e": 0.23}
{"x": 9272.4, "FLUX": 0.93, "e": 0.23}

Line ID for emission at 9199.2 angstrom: [S II]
